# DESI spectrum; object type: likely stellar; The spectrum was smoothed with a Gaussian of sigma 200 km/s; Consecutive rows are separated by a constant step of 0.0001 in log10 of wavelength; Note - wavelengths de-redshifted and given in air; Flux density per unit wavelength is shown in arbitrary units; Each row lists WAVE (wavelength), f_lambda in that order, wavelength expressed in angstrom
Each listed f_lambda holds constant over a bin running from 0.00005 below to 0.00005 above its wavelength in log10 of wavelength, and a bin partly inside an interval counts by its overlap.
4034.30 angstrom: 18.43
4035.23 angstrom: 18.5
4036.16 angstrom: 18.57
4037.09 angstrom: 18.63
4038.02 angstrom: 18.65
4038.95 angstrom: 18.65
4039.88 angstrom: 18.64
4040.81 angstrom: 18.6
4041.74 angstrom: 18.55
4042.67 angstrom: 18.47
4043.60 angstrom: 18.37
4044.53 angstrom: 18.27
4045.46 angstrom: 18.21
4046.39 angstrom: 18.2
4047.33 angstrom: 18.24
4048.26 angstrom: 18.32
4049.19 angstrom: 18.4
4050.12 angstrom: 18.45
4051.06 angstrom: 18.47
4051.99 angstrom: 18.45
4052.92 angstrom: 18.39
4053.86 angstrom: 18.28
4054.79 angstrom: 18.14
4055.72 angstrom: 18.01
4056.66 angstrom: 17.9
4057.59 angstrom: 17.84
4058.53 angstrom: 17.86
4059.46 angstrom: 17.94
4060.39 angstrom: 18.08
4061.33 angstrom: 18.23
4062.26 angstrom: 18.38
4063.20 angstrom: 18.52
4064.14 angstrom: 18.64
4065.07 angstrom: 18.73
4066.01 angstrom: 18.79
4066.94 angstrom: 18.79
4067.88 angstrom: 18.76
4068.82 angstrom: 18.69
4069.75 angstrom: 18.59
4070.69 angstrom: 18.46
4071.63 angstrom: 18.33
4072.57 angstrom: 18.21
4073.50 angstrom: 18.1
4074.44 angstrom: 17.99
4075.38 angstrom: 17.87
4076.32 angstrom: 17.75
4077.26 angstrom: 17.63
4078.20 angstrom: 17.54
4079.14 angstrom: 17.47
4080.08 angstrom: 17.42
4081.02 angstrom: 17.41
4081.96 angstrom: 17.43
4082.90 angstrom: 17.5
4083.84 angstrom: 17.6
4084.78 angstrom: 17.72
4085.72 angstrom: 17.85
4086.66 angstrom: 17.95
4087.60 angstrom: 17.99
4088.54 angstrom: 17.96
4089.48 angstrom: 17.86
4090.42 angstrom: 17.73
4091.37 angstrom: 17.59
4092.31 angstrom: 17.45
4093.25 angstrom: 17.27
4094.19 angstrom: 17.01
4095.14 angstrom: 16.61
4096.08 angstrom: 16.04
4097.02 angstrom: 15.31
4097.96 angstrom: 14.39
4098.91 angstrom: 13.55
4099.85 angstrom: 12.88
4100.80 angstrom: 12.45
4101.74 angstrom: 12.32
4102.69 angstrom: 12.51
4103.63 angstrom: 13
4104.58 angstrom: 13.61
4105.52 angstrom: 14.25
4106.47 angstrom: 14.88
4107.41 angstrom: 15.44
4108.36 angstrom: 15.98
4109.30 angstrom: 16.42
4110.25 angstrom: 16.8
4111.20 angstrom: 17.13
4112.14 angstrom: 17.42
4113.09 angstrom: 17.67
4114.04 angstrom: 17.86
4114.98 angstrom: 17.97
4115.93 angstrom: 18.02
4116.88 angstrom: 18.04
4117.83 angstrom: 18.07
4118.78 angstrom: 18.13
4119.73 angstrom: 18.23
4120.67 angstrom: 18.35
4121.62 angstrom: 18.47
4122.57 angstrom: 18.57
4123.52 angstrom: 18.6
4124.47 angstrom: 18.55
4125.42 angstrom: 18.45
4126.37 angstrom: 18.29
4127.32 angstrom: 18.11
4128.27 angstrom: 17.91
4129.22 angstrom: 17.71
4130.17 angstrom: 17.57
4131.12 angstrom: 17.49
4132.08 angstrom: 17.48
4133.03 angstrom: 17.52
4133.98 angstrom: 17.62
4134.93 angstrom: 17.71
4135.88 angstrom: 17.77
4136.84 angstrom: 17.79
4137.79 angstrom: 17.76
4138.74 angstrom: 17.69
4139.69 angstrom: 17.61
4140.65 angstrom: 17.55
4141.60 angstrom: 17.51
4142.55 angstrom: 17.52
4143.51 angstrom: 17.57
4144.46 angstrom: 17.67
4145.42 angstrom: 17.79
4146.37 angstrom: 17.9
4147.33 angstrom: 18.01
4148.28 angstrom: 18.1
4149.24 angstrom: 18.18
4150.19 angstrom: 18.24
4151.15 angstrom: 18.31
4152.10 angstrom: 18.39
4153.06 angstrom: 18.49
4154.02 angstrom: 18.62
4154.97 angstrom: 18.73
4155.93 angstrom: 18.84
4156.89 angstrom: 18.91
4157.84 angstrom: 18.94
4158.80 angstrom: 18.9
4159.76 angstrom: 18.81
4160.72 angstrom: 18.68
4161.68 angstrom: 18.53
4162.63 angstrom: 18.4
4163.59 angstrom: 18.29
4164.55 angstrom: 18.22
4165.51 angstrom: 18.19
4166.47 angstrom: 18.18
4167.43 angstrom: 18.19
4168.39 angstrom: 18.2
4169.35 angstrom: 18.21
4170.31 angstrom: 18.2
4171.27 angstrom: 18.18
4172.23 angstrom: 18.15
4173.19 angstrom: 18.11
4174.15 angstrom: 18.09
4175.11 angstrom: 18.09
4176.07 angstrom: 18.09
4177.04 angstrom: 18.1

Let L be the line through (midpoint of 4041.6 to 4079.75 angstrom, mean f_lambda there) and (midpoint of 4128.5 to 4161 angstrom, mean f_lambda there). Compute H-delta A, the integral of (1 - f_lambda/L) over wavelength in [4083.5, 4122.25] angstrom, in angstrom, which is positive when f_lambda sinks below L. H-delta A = 3.6 angstrom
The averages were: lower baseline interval 18.2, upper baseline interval 18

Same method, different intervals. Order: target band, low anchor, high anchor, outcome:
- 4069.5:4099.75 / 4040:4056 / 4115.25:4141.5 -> 1.5 angstrom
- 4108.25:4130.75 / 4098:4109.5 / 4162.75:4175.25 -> -4.4 angstrom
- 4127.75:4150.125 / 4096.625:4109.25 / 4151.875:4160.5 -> -0.7 angstrom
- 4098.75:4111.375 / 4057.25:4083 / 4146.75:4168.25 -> 2.7 angstrom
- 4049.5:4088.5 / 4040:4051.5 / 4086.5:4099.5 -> -1.2 angstrom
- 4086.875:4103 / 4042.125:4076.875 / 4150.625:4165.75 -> 2.3 angstrom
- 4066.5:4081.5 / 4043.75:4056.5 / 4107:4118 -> -0.2 angstrom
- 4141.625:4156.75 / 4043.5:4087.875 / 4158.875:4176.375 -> 0.1 angstrom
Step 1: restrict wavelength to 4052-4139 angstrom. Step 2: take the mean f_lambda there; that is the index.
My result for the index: 17.3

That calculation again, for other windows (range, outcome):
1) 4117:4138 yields 18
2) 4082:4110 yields 15.9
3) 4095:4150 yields 16.9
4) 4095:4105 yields 13.8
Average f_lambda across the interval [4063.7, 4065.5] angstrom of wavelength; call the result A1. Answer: 18.7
